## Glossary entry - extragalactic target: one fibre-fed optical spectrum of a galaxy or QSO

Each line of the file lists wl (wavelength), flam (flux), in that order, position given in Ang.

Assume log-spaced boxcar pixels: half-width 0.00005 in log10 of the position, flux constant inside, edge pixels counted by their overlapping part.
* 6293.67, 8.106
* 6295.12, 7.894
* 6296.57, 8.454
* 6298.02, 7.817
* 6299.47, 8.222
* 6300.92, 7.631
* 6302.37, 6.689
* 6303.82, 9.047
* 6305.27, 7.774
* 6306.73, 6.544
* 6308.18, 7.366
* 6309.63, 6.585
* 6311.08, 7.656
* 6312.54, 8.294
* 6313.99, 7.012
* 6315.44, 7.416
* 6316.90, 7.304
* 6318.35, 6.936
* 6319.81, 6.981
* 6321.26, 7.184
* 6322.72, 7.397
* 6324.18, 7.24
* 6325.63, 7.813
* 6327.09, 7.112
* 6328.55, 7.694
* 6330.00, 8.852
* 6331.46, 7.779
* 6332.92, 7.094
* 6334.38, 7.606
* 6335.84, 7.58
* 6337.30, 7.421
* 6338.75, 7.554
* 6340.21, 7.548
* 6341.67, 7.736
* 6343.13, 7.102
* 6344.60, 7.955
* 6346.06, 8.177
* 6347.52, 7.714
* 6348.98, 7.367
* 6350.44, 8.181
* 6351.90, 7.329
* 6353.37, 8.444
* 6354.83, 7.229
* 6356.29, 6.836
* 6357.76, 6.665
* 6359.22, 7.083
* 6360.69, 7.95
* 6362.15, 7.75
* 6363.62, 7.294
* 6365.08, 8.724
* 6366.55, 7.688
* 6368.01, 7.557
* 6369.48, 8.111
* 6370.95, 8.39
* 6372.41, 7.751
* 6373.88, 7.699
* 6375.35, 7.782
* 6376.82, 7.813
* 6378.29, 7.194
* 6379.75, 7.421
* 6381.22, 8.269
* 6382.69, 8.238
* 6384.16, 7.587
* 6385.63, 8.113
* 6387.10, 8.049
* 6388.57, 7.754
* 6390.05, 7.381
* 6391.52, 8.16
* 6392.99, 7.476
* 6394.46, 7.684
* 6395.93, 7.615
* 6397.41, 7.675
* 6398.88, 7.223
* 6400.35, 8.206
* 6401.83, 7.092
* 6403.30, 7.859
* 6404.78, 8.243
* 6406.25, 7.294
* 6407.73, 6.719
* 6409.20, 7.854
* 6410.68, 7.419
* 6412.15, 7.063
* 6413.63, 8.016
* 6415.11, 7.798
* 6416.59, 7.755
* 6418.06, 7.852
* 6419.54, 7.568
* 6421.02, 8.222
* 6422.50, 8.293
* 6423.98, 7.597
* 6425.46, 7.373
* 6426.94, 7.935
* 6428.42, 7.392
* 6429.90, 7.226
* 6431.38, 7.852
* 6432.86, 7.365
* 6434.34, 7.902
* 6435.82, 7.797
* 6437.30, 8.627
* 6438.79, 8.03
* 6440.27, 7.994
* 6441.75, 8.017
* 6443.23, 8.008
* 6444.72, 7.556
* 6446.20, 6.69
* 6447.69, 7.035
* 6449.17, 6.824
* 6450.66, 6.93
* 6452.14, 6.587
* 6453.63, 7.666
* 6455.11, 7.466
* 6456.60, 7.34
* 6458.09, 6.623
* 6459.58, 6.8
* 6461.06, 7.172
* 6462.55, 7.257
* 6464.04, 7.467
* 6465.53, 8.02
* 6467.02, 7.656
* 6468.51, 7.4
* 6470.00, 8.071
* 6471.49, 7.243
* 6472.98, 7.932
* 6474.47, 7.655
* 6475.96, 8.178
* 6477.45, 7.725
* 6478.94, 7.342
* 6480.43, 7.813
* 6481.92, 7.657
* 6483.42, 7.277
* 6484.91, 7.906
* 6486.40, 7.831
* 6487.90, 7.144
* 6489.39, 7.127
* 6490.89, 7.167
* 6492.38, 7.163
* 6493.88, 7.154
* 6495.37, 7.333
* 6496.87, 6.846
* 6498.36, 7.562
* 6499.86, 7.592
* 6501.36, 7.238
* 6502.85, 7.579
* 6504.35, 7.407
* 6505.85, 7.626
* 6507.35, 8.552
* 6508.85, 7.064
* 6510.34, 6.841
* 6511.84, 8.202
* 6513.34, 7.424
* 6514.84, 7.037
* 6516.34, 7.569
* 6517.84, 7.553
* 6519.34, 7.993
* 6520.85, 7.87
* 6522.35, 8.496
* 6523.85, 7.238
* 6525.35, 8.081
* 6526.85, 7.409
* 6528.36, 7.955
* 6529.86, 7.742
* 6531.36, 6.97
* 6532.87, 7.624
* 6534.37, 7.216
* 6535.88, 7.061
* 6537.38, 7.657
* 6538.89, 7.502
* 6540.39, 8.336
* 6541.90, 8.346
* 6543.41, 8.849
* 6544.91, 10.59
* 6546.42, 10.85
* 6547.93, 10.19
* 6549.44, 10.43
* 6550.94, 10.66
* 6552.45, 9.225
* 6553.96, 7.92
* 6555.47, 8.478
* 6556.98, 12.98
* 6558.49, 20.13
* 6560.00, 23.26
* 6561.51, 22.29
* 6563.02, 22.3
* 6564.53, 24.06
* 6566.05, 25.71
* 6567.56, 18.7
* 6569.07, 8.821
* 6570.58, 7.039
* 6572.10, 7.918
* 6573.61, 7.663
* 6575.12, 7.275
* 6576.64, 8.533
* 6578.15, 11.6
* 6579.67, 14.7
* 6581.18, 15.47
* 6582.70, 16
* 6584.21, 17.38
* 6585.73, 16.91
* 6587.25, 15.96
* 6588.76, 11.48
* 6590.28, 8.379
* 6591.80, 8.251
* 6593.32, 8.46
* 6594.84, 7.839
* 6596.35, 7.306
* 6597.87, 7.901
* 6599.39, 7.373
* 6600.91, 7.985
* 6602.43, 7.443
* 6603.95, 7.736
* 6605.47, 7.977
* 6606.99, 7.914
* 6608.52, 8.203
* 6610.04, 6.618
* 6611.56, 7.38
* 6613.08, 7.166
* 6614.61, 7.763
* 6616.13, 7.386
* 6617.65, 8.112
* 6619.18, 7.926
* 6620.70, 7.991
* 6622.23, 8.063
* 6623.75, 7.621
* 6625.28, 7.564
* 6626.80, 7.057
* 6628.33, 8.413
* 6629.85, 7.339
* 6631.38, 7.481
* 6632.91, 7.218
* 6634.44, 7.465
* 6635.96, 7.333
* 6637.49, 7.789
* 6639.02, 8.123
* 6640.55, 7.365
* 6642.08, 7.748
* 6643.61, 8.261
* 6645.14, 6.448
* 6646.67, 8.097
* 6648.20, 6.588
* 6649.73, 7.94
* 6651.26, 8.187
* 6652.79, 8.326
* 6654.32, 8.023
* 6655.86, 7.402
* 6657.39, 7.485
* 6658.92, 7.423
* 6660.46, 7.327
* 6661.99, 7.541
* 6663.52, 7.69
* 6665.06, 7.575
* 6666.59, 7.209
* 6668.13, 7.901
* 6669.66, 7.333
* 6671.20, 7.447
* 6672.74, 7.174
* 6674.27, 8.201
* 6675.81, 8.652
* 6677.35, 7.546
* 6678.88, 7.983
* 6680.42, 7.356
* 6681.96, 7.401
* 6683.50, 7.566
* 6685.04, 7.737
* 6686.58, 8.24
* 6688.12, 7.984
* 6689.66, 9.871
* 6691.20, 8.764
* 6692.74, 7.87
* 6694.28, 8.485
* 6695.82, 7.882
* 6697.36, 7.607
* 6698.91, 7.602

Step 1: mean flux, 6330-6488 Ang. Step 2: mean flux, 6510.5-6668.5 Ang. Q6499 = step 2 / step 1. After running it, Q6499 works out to 1.24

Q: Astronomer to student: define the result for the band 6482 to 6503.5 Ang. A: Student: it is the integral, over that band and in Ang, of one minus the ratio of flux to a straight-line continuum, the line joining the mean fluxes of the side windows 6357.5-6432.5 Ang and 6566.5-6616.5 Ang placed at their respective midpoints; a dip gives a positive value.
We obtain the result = 3.6 Ang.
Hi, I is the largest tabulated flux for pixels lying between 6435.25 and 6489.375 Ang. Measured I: 8.627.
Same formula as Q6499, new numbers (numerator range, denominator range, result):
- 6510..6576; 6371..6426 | 1.37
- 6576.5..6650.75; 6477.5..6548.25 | 1.14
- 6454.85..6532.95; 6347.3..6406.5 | 0.98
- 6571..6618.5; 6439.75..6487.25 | 1.28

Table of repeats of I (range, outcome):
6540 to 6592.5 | 25.71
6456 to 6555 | 10.85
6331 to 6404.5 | 8.724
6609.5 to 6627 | 8.112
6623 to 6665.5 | 8.413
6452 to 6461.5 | 7.666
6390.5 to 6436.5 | 8.293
